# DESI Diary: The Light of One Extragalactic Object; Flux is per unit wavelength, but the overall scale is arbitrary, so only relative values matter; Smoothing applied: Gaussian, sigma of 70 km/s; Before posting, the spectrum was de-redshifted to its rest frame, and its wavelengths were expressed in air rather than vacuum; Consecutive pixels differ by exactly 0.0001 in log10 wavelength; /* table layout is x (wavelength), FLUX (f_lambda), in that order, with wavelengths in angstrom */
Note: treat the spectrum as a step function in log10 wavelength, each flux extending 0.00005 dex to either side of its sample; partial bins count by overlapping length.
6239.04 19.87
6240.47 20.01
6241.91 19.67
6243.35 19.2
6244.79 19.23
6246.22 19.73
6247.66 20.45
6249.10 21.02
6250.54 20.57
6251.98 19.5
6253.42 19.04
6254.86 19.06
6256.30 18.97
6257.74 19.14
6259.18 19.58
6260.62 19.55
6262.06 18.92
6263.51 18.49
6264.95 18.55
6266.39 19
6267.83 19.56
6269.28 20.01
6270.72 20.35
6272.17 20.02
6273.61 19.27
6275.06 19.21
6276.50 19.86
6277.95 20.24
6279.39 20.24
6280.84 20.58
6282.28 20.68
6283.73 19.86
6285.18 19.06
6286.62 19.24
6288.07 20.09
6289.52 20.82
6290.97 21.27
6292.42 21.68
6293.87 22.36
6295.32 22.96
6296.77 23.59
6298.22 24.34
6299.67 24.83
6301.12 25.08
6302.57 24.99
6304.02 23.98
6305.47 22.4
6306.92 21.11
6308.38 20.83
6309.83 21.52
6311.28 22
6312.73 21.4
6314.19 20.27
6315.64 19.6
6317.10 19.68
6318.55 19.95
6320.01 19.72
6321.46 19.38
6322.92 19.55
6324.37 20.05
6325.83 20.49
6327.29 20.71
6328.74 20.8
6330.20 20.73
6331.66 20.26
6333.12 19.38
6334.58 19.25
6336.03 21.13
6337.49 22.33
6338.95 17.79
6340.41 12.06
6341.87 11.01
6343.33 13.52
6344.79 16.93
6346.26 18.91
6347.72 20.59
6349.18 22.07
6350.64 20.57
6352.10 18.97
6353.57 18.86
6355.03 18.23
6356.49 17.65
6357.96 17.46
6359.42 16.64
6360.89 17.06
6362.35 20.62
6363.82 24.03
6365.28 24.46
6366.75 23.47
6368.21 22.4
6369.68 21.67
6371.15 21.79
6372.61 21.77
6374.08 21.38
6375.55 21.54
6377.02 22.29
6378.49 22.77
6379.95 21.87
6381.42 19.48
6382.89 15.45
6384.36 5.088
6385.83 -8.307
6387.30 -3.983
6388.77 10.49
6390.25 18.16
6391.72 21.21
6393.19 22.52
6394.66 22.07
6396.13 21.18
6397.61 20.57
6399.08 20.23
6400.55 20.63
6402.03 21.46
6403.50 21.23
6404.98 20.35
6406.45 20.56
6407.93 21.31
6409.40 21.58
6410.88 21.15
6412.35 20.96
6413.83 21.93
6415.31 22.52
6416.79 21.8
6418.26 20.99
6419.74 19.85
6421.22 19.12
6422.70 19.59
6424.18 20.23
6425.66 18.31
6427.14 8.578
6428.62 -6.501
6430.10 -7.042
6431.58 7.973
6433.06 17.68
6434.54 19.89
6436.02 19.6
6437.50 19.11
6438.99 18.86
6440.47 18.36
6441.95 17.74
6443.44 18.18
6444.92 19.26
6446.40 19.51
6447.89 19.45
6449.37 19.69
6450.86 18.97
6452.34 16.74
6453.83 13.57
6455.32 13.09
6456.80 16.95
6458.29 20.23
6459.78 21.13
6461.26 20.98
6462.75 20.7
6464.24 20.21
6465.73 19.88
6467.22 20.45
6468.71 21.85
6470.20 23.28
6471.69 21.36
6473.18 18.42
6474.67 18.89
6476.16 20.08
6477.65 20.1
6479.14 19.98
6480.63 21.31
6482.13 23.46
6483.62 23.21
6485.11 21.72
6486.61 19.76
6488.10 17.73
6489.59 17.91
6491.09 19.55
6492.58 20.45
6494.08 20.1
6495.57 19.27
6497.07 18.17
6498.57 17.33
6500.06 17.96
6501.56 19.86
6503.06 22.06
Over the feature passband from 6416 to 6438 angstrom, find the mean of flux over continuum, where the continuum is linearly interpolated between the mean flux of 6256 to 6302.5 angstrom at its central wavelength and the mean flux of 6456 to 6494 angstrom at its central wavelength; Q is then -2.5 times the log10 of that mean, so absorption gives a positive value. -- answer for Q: 0.37 mag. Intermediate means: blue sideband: 20.6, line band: 14.6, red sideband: 20.4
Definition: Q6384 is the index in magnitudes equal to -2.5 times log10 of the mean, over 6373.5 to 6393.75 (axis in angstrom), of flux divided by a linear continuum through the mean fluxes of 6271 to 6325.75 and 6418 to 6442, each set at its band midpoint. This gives 0.143 mag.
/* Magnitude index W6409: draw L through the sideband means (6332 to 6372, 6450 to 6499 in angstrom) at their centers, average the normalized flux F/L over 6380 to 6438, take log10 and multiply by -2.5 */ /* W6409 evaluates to 0.184 mag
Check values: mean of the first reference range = 19.2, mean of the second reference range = 19.6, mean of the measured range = 16.4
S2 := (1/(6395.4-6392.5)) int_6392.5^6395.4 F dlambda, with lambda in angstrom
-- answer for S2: 22.3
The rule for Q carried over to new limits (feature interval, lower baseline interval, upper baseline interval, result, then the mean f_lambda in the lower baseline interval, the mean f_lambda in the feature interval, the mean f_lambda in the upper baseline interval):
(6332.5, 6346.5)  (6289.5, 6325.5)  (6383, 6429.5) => 0.18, 21.7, 17.2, 16.8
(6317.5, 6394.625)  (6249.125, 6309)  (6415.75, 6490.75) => 0.07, 20.7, 18.3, 18.1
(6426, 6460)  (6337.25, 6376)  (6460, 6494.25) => 0.31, 19.3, 15.2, 20.5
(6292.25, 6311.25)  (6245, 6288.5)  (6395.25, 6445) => -0.20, 19.7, 23.1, 17.8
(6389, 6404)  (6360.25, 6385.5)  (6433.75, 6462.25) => -0.06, 20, 20.6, 18.5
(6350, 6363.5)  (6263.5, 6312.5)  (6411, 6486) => 0.07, 21.2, 18.6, 18.3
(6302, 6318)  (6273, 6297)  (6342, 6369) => -0.07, 20.6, 21.6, 19.4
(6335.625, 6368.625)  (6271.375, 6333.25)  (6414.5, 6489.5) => 0.06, 21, 18.9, 18.1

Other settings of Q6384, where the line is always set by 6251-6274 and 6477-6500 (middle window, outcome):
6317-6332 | -0.035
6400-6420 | -0.078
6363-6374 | -0.158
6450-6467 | 0.079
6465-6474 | -0.051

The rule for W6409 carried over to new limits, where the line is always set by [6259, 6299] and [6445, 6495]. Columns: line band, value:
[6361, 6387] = 0.09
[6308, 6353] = 0.04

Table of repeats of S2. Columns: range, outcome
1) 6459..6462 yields 21.1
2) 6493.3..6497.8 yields 19.2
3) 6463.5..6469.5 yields 20.6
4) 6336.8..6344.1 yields 15.3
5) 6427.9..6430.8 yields -6.77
